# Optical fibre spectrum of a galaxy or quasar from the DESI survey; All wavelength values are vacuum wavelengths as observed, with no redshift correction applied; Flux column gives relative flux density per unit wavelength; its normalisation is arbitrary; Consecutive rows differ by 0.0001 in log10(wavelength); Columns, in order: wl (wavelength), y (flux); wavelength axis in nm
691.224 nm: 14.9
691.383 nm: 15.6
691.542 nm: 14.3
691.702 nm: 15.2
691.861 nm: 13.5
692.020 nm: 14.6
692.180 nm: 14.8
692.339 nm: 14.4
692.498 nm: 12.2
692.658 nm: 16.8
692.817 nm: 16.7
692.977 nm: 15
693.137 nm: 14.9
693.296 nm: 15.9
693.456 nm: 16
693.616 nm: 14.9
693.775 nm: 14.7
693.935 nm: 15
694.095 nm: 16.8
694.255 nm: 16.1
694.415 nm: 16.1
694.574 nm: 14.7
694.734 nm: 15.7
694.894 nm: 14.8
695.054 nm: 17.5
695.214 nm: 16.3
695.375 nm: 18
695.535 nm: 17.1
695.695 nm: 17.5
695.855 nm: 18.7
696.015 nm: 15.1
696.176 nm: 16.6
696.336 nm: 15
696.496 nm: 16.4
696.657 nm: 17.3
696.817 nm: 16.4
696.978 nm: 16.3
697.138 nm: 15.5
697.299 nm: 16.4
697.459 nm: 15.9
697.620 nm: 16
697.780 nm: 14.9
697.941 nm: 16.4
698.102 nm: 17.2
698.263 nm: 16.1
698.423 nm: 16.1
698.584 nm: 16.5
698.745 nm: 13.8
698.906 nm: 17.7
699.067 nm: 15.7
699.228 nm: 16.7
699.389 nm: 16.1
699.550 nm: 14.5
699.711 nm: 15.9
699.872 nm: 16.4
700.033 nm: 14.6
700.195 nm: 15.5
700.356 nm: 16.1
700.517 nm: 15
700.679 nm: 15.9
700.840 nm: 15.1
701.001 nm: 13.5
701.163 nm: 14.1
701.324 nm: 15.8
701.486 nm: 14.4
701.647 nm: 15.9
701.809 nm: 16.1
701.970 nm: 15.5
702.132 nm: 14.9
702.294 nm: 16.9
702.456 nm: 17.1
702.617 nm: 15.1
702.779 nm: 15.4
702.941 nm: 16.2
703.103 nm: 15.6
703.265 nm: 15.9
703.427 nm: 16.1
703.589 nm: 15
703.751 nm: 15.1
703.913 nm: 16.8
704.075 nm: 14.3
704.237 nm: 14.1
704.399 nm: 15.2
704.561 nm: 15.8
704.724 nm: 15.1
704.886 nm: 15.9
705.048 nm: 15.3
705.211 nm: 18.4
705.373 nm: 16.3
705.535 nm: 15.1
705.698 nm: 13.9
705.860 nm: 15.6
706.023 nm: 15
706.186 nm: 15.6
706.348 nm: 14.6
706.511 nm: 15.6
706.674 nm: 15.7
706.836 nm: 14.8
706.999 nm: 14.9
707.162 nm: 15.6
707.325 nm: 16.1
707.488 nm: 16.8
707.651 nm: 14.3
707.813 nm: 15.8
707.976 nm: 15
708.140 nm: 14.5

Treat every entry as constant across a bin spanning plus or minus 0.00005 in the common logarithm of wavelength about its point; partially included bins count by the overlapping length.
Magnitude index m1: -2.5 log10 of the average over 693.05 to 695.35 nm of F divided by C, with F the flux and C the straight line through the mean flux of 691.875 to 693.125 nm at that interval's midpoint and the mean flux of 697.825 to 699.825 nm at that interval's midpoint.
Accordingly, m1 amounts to -0.04 mag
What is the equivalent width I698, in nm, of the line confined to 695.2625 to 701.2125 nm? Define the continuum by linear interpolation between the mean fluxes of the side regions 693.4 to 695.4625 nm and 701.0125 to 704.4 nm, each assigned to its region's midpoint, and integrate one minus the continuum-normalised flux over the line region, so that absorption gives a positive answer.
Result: -0.12 nm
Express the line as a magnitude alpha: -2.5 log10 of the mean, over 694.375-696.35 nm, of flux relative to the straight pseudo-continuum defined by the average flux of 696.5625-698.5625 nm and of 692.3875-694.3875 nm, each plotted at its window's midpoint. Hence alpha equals -0.04 mag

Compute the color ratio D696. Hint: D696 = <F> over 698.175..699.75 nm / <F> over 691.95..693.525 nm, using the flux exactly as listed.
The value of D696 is 1.05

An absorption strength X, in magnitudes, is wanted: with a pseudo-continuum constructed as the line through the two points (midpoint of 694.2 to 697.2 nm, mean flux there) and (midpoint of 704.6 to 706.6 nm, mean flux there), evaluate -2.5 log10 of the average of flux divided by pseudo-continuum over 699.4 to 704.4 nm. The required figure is 0.03 mag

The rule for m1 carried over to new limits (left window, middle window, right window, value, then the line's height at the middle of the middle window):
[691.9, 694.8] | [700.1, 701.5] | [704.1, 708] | 0.02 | 15.4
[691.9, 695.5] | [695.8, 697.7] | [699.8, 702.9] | -0.05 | 15.5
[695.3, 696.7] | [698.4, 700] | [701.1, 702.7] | 0.02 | 16.2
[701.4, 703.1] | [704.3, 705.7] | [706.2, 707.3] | -0.02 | 15.5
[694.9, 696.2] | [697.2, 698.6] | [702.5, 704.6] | 0.03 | 16.5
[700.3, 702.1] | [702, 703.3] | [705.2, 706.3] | -0.04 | 15.3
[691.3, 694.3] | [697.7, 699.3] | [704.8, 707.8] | -0.06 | 15.3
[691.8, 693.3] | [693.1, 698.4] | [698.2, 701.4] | -0.07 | 15.2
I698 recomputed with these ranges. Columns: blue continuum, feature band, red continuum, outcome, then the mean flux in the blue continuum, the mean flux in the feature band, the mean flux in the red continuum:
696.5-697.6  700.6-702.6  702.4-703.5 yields 0.069 nm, 16.3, 15.4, 15.9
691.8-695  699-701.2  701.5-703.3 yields 0.039 nm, 15.2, 15.4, 15.8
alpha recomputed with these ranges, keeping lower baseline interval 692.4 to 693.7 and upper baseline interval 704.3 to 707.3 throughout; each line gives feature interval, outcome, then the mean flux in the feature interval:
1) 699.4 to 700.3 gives -0.005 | 15.5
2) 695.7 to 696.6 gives -0.078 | 16.5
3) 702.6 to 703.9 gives -0.014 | 15.6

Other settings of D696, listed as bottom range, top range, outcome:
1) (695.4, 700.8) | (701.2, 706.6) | 0.97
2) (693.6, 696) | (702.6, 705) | 0.95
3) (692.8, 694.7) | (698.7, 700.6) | 1.01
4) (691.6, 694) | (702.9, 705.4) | 1.05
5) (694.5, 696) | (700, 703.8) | 0.93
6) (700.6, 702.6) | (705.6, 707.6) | 0.99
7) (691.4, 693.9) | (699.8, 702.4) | 1.03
